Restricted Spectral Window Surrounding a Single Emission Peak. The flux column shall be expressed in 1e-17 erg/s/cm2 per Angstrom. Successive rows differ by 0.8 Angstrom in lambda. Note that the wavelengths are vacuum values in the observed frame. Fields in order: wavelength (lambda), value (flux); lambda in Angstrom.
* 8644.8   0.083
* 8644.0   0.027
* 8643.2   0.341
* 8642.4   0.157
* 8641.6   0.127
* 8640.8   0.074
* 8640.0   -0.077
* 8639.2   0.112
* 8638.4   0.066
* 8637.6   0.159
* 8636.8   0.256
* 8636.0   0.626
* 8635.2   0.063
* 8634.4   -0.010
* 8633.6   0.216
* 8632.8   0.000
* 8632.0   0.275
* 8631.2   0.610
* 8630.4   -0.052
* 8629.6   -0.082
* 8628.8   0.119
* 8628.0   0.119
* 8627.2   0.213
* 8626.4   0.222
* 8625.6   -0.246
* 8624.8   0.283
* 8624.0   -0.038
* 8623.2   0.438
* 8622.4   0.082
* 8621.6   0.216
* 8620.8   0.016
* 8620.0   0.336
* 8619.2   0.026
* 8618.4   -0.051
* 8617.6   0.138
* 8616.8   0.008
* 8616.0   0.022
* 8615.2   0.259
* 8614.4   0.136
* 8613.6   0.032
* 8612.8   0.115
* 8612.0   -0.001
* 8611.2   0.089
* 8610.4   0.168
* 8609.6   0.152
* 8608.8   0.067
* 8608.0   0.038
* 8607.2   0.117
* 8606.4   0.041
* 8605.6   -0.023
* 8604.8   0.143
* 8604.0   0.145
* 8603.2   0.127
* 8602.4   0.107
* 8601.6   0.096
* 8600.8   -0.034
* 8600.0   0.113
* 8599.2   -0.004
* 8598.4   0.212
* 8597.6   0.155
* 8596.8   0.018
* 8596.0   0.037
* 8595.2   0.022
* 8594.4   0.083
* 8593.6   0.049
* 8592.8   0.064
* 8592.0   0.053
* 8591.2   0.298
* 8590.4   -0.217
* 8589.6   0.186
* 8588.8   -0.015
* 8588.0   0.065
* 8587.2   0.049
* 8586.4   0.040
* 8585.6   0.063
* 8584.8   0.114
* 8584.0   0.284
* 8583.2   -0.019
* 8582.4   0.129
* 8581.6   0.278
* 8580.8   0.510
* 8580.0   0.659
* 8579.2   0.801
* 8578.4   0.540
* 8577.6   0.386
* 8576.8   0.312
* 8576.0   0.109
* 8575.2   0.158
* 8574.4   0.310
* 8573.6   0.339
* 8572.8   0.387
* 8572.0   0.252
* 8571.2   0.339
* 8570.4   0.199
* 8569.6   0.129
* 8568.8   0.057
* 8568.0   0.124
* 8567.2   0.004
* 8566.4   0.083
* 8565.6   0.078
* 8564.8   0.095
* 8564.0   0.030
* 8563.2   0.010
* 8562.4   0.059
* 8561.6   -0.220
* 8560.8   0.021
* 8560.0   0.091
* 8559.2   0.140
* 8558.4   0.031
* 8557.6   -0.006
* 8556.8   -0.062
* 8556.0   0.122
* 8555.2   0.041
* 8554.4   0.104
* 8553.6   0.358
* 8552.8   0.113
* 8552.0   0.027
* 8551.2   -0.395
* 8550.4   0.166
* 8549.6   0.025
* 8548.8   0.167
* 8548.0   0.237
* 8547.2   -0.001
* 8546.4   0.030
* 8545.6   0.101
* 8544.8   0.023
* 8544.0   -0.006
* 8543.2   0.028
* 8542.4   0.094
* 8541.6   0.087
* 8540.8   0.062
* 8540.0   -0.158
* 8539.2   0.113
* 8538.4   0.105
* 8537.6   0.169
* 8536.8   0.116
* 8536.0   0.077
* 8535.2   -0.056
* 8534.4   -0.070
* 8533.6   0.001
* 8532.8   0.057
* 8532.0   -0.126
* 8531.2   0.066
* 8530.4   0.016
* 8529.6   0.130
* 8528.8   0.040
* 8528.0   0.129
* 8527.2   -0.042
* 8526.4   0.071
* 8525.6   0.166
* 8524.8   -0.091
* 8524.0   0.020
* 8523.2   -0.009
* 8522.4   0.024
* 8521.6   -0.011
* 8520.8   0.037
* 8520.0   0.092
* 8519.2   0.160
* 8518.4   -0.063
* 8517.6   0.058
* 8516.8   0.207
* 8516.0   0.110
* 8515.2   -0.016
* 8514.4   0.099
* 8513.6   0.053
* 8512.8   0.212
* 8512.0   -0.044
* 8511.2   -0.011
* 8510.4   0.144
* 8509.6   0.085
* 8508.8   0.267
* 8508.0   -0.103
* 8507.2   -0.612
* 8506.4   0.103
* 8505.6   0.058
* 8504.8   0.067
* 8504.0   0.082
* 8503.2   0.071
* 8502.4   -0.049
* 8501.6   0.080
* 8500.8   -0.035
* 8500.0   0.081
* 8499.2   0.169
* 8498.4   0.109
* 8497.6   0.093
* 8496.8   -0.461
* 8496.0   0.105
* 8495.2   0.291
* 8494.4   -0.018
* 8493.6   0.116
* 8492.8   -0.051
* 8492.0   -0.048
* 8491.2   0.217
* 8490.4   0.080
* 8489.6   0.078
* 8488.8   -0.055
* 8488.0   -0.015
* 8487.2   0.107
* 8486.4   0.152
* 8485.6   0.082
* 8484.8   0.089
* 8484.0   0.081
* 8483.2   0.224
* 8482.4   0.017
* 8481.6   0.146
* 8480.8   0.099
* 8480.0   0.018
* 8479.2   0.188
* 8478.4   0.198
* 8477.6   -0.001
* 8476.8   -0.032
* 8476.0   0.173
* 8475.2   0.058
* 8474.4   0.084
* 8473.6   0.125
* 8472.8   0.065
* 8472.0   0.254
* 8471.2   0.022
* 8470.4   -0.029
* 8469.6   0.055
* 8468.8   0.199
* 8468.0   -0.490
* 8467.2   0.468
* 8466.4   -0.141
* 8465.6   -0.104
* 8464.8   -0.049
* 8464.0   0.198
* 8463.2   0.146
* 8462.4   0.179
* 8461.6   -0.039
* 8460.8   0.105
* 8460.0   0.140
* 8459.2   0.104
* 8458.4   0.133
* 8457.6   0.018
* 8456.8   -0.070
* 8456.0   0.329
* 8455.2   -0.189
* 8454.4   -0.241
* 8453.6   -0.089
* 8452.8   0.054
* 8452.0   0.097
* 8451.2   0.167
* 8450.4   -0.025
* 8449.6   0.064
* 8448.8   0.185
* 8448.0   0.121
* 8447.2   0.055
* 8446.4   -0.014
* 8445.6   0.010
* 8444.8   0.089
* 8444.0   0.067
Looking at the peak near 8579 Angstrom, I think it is [O II]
